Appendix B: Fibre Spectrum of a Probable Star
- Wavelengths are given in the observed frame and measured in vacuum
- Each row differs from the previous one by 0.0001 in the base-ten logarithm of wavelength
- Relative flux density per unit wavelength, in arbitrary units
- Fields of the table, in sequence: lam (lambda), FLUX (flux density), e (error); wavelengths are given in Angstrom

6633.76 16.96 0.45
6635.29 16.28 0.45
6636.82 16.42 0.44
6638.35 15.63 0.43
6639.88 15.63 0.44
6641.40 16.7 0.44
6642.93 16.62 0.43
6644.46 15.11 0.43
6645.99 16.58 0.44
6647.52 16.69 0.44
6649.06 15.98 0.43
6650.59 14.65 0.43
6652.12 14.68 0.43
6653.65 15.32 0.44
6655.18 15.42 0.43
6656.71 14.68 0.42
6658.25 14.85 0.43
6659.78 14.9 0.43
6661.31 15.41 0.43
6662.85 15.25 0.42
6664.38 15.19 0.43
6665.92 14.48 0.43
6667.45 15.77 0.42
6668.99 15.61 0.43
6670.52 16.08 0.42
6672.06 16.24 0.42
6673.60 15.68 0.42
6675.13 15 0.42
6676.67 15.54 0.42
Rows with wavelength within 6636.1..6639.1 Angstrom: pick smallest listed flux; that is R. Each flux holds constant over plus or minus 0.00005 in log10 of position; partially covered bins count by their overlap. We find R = 15.63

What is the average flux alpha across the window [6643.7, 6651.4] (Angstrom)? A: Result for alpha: 15.8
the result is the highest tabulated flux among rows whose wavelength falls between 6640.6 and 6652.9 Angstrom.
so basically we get 16.7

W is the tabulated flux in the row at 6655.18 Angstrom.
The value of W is 15.42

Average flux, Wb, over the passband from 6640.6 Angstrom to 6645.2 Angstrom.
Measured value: 16.2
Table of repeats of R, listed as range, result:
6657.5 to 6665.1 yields 14.85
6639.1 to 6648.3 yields 15.11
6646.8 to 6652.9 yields 14.65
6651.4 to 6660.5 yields 14.68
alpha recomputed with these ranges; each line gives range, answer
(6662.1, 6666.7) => 15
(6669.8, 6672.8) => 16.1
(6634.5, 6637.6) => 16.3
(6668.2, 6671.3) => 15.8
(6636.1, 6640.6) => 15.9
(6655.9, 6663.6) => 15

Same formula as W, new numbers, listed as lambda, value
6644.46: 15.11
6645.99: 16.58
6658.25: 14.85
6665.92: 14.48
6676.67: 15.54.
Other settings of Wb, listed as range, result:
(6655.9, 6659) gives 14.8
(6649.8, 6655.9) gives 15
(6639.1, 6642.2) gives 16.2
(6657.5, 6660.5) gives 14.9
